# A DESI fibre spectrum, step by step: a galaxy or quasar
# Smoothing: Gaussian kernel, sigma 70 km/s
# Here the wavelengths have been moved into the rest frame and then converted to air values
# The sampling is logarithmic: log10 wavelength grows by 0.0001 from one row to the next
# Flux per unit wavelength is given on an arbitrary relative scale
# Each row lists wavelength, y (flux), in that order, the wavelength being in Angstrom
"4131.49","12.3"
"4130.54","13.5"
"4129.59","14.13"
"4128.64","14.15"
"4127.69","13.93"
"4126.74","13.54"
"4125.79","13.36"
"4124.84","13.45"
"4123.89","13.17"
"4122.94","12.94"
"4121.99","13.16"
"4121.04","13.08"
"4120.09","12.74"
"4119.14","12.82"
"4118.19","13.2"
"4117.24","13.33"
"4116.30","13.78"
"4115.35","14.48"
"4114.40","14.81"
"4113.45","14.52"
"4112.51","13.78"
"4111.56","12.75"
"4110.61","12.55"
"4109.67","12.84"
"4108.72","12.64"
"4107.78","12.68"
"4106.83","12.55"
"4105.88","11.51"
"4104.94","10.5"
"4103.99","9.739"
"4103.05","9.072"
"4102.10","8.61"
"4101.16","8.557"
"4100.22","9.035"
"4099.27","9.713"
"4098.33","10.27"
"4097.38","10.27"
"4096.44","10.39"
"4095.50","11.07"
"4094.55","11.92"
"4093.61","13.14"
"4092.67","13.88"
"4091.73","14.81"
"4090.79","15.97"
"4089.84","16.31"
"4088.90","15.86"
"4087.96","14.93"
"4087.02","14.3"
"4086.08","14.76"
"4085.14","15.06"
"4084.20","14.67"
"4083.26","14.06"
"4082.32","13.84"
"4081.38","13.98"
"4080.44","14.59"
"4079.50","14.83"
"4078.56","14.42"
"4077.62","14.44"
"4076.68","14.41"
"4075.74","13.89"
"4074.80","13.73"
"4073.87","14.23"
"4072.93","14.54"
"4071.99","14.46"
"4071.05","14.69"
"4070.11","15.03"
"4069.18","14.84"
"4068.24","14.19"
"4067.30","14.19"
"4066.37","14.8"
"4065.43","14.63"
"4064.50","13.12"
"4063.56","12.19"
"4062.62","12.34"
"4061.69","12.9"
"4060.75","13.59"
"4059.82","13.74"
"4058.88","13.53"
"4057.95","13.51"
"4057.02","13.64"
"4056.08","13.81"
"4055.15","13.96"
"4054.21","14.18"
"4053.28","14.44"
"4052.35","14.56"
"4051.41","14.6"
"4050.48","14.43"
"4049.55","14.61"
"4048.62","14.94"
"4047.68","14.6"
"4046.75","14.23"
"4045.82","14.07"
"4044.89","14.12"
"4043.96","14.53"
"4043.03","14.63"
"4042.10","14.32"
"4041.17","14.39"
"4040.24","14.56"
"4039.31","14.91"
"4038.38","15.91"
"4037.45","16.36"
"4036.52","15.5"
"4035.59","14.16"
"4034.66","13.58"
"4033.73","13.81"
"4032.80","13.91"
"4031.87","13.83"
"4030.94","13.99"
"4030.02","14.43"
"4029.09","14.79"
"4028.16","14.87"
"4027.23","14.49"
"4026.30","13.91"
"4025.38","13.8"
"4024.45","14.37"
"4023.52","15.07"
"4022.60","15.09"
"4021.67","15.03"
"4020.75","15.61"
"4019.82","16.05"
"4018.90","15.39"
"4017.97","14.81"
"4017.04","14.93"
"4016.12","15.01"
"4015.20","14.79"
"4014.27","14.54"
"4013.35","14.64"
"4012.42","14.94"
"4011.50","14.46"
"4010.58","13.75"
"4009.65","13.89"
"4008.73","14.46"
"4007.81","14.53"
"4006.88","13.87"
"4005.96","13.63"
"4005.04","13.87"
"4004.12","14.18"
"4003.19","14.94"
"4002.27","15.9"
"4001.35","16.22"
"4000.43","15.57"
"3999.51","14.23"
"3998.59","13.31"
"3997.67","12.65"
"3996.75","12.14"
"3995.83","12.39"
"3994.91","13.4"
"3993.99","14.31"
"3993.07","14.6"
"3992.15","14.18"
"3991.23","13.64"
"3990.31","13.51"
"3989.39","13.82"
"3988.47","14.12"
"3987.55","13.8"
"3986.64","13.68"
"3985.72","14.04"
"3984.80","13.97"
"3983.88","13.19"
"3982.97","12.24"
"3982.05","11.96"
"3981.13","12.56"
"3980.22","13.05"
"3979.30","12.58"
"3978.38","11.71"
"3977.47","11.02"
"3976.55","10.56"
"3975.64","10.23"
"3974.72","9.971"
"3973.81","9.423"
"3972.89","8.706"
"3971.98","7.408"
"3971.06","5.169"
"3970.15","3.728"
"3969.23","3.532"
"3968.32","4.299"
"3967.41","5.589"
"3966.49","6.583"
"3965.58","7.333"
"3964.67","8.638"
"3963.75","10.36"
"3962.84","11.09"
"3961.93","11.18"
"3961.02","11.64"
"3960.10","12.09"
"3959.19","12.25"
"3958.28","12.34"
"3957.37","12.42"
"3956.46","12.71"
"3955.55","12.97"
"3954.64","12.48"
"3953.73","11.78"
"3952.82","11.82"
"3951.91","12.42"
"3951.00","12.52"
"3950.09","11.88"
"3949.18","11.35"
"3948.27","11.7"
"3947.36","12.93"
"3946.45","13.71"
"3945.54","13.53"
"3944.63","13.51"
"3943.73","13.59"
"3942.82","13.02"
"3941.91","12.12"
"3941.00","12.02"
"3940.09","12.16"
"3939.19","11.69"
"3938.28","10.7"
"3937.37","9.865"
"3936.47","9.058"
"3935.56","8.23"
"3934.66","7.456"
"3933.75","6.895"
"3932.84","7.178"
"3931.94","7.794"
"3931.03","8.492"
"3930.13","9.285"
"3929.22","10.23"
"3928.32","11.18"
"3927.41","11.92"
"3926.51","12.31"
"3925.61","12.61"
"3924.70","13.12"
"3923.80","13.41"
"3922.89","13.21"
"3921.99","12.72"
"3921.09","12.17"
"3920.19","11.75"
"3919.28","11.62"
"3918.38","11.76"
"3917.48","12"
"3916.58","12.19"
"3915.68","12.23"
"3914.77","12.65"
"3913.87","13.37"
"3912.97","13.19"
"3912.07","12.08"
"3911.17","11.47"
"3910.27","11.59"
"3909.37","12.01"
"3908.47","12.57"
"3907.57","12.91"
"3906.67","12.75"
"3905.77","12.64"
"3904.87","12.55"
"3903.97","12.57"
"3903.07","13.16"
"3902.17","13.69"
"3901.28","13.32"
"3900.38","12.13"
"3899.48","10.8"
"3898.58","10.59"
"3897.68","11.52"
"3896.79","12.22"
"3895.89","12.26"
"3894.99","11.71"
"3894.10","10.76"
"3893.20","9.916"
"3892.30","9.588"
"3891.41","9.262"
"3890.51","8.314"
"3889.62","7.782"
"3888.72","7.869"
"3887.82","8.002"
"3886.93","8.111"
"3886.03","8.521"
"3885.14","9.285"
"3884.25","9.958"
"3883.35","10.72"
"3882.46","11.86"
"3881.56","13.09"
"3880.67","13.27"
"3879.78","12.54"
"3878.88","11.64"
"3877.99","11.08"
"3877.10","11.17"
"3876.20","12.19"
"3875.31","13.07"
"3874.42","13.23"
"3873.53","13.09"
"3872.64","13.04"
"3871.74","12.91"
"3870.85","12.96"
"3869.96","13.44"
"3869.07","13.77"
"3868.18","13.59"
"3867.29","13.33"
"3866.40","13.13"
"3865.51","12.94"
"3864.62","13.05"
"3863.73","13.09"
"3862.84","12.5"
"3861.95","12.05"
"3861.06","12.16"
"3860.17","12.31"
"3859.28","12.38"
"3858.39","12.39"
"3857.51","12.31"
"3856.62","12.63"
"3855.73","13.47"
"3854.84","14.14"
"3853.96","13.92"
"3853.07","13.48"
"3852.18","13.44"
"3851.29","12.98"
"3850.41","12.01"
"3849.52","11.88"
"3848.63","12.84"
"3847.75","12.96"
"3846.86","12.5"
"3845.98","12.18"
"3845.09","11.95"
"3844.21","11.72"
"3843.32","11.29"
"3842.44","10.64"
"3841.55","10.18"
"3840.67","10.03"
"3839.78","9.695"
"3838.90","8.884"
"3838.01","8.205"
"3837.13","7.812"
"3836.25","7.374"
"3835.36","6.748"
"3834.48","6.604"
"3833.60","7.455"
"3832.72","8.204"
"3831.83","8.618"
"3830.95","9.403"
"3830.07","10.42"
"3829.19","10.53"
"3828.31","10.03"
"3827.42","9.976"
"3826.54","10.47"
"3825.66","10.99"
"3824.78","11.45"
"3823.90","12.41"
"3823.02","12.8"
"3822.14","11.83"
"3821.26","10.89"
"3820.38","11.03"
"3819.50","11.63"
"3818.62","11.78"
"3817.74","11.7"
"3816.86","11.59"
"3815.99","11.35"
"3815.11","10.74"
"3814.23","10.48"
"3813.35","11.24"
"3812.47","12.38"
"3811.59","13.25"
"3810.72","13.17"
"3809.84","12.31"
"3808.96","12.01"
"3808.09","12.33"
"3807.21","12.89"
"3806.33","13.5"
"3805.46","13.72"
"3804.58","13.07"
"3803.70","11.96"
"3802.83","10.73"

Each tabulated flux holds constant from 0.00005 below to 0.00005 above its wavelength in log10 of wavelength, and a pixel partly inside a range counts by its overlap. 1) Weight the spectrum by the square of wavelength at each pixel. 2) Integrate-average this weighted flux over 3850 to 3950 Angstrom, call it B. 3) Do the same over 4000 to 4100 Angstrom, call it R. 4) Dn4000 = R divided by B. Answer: 1.30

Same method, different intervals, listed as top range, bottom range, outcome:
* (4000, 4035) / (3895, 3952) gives 1.31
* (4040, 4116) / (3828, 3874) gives 1.31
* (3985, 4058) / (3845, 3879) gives 1.22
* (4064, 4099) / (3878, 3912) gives 1.37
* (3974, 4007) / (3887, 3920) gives 1.21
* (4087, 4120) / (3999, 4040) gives 0.88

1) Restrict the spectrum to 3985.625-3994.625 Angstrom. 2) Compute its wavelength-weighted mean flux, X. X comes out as 14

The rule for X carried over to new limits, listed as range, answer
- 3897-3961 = 11.8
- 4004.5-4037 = 14.5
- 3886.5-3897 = 9.59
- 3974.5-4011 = 13.4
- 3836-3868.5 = 12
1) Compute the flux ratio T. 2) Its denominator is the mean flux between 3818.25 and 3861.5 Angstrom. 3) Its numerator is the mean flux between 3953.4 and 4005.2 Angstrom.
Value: 1.1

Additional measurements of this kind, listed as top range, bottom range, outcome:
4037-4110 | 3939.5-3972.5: 1.27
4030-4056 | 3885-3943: 1.30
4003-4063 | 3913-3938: 1.32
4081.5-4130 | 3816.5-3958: 1.12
